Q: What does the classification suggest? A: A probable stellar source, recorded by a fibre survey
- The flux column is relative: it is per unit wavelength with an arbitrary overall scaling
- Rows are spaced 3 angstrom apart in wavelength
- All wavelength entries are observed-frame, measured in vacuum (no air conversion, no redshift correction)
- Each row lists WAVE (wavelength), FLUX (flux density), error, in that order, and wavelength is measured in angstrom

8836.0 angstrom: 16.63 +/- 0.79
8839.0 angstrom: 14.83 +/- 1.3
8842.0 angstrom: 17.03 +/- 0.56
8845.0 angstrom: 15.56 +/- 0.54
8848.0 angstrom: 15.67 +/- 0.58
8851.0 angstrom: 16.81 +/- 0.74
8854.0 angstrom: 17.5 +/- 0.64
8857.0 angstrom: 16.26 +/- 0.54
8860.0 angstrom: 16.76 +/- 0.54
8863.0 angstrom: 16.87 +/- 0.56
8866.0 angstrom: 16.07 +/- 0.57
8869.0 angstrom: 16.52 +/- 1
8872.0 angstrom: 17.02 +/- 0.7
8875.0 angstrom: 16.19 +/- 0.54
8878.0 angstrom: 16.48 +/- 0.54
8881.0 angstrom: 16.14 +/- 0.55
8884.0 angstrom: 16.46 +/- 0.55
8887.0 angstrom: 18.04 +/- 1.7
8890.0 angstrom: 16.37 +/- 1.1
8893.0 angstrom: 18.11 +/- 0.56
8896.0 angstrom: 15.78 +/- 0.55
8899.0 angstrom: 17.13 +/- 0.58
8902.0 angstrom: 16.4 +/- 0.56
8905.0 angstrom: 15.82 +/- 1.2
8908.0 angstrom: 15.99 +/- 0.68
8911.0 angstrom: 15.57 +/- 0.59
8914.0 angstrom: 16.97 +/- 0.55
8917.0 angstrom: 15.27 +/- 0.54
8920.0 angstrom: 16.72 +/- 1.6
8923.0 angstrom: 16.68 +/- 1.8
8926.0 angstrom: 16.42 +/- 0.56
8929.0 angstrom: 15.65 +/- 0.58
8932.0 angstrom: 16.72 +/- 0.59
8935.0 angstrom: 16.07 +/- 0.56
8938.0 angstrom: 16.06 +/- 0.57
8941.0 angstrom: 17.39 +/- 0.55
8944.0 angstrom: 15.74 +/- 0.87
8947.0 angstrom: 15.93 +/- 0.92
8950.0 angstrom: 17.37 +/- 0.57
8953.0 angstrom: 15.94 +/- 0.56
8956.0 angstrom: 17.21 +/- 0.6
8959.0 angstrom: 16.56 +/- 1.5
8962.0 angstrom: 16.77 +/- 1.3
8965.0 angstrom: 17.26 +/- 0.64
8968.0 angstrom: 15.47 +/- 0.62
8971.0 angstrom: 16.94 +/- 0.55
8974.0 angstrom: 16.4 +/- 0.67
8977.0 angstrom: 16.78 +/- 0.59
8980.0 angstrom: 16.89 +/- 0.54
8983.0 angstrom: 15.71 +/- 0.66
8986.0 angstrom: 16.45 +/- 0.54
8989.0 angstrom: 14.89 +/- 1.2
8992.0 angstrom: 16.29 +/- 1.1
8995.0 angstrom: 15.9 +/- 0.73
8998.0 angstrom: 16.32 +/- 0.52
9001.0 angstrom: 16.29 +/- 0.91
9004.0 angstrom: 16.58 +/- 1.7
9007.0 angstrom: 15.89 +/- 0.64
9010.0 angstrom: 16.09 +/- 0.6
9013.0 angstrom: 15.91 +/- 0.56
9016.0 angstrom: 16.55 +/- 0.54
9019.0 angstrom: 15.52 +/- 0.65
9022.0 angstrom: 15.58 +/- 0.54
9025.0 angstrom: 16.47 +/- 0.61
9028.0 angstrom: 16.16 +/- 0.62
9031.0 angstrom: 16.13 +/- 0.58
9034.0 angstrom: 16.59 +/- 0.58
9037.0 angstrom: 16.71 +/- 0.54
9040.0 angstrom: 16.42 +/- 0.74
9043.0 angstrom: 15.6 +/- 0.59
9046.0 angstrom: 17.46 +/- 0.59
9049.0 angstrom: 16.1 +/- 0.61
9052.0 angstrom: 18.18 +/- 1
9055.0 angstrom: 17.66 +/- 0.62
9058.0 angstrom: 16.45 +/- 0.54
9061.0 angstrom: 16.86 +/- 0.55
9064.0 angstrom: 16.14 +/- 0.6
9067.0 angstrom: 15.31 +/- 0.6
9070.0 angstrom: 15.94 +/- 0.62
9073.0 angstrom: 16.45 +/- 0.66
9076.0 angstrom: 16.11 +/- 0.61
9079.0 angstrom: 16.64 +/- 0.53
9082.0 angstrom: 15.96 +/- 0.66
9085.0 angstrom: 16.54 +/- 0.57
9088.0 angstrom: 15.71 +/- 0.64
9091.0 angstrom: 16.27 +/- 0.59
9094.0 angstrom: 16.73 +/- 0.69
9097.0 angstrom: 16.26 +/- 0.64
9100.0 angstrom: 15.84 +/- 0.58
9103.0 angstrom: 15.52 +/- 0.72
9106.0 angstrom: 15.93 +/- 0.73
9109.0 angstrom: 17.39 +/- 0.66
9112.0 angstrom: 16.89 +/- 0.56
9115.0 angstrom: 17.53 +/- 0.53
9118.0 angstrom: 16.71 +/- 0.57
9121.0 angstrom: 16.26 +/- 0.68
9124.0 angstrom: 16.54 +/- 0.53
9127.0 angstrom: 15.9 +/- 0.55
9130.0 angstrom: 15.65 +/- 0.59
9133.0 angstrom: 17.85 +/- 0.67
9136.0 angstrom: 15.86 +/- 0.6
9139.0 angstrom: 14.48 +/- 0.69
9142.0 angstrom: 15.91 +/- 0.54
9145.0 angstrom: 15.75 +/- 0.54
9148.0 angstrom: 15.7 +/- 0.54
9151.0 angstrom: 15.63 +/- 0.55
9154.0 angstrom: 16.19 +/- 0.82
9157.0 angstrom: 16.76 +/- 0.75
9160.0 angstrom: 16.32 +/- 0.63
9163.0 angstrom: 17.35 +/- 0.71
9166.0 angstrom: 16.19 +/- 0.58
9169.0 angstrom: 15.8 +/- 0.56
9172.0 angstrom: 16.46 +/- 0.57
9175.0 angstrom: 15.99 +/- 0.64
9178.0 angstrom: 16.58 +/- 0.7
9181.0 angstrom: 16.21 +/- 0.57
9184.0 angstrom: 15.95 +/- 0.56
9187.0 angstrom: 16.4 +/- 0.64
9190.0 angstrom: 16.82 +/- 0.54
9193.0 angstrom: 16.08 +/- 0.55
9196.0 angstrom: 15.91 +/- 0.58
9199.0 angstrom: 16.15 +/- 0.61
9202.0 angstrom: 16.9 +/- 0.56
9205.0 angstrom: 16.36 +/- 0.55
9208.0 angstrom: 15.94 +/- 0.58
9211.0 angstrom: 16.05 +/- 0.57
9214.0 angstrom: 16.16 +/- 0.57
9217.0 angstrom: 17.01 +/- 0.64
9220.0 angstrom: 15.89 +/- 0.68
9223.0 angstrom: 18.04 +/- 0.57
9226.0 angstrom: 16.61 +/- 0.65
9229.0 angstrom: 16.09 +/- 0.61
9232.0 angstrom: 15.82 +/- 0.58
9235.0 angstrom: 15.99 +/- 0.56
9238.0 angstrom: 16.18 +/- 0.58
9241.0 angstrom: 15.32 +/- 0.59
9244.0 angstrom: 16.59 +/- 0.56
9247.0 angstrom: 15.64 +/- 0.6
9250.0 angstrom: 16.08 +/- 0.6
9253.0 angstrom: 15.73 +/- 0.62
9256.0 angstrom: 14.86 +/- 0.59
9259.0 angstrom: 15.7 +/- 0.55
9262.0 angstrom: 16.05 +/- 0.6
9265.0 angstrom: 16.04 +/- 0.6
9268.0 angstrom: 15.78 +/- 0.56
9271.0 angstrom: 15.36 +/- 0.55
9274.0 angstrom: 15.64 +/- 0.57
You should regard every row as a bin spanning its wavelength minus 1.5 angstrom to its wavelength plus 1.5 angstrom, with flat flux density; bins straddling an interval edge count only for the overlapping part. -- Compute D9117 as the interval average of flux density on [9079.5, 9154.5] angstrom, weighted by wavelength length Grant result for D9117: 16.2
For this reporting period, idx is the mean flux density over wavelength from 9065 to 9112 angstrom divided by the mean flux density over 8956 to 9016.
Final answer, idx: 1.0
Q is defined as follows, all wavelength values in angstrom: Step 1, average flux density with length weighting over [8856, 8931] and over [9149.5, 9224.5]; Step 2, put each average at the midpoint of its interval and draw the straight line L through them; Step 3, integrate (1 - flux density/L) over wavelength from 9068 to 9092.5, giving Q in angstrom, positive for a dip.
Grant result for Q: 0.3 angstrom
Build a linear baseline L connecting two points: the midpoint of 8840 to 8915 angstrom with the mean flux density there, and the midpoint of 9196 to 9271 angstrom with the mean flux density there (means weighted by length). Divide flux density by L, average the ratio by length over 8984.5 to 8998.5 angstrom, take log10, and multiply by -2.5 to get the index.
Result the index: 0.030 mag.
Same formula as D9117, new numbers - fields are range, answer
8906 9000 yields 16.3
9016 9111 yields 16.3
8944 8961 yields 16.5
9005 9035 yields 16.1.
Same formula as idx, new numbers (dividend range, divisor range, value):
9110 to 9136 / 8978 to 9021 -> 1.03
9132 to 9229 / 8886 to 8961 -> 0.99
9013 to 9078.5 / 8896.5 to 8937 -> 1.01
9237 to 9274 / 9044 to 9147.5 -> 0.96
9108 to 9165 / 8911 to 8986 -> 0.99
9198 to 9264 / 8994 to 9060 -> 0.98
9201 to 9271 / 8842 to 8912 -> 0.97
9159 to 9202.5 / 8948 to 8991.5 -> 0.99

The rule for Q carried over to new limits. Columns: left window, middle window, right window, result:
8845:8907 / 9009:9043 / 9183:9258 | 0.5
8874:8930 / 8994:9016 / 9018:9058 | 0.4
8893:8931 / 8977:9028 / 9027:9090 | 0.8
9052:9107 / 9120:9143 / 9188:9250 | 0.3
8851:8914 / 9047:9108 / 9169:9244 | 0.2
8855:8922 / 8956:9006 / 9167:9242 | 0.2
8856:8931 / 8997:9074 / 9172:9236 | 0.2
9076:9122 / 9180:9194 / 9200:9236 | 0.1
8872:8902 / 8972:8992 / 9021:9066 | 0.5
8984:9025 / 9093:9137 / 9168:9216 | -0.8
